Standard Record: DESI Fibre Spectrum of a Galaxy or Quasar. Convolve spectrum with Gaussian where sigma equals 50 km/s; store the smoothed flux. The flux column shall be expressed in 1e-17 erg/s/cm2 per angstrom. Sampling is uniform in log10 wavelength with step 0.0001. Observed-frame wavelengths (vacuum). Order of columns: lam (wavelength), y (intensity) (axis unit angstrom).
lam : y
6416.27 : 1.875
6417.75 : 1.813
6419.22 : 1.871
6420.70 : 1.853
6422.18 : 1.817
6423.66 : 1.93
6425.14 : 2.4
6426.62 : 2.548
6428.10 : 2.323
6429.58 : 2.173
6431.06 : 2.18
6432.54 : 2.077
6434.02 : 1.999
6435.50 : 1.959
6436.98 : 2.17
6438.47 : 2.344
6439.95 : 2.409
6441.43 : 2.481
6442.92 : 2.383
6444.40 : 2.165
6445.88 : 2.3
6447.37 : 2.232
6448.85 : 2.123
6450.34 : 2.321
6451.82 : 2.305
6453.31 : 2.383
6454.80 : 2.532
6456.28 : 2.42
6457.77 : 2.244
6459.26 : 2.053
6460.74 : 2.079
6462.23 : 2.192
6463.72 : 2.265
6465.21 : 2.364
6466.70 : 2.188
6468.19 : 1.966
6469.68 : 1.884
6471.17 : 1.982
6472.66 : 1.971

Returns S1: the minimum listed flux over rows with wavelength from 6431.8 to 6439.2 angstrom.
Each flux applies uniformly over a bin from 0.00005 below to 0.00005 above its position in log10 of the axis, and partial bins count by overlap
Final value 1.959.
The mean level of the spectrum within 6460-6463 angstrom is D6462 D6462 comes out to 2.14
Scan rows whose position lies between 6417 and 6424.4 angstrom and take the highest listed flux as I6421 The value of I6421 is 1.93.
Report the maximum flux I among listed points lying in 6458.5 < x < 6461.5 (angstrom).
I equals 2.079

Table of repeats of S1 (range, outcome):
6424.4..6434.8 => 1.999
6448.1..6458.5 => 2.123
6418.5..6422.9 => 1.817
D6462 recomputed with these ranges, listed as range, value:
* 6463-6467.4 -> 2.27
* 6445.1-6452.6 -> 2.26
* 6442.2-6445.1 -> 2.28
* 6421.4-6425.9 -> 2.05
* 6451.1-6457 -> 2.41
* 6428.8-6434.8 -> 2.11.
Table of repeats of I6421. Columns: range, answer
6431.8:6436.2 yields 2.077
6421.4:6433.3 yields 2.548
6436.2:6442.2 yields 2.481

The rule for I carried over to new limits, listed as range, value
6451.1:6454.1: 2.383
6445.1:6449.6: 2.3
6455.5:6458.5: 2.42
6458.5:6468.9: 2.364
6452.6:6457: 2.532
